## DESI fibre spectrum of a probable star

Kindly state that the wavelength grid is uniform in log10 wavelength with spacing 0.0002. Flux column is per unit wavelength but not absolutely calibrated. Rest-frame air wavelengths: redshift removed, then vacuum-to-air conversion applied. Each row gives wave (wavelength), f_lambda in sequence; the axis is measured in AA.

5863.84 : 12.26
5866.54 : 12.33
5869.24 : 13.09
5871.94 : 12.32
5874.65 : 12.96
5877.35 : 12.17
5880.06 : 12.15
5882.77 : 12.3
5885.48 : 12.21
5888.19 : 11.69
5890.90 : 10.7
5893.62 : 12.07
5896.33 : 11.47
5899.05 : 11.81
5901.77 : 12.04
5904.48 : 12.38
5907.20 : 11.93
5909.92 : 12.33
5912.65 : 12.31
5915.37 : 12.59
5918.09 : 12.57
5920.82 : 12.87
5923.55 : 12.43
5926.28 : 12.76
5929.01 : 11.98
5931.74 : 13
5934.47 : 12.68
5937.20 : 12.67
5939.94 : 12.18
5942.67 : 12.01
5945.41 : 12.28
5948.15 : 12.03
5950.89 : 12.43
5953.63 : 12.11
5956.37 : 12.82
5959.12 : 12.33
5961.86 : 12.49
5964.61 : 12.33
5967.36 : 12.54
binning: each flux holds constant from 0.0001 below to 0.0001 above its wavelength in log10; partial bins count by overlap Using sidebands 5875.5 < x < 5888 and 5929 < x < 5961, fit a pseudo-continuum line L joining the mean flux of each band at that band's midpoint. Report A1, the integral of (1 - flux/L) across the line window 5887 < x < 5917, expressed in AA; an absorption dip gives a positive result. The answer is 0.77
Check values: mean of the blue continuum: 12.2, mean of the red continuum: 12.4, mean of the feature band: 11.9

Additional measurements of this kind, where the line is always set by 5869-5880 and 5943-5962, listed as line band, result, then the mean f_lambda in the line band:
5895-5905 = 0.46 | 11.9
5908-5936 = -0.30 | 12.5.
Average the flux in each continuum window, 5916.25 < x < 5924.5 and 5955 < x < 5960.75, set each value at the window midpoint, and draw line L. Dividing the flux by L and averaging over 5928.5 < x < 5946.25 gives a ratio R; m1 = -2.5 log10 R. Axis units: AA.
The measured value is 0.015 mag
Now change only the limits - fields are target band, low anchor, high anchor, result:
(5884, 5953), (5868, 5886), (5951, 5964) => 0.02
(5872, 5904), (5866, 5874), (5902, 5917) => 0.04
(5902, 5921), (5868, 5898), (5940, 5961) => -0.02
